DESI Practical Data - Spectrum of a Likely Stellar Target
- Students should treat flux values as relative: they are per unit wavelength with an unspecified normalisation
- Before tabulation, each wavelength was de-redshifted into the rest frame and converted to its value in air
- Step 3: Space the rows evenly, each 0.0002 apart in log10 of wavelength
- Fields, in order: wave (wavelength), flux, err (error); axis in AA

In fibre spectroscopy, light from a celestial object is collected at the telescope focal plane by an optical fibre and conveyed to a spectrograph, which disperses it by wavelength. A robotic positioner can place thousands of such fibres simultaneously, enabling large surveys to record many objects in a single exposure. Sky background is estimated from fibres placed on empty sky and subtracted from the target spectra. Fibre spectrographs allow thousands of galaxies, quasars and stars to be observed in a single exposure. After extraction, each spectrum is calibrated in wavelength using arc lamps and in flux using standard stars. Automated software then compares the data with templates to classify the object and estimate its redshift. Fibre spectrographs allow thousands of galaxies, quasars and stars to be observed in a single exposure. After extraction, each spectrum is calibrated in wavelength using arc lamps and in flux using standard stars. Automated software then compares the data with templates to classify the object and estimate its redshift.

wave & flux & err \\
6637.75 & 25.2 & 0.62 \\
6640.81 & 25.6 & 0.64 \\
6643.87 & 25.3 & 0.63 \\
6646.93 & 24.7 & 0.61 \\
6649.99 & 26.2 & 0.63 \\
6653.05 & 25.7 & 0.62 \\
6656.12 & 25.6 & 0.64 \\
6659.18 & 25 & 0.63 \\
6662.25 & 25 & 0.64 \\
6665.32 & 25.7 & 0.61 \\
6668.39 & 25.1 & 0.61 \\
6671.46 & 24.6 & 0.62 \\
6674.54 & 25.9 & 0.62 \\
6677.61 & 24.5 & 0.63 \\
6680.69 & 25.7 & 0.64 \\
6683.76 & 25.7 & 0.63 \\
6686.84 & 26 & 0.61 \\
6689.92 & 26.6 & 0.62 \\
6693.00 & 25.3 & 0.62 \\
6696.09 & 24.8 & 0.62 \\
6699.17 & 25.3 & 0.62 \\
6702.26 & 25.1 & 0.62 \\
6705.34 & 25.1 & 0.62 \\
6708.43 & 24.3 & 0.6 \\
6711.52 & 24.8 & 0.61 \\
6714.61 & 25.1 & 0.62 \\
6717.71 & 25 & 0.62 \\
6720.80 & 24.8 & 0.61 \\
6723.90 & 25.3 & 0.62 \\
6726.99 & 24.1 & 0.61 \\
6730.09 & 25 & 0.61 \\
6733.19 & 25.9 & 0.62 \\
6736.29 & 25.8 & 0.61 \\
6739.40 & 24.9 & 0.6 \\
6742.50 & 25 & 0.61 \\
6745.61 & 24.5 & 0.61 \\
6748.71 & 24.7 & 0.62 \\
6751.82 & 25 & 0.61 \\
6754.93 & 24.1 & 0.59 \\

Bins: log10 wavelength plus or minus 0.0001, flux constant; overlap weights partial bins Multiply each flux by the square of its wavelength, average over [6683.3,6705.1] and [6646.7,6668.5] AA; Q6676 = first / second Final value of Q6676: 1.01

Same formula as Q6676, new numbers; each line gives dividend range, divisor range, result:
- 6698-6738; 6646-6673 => 1.01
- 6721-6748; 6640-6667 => 1.01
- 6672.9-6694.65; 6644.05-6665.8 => 1.02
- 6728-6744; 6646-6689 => 1.02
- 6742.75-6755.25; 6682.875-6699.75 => 0.98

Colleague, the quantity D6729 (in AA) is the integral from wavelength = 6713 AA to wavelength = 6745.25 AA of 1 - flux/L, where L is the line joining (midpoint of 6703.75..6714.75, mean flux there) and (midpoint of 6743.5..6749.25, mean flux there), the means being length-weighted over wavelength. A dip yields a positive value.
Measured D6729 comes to -0.5 AA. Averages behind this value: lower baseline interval 24.8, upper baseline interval 24.6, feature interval 25.1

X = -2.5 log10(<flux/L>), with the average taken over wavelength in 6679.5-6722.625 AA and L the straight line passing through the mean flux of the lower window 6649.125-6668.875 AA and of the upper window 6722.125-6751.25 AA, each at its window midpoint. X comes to 0.00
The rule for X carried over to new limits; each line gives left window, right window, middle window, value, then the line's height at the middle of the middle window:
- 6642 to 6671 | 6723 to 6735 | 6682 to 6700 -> -0.018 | 25.2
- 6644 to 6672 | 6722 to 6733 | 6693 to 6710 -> 0.006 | 25.1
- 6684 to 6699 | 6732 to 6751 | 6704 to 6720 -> 0.025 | 25.4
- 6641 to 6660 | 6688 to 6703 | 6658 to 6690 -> 0.003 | 25.4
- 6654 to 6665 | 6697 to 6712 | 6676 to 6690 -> -0.022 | 25.1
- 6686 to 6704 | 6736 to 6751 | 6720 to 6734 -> 0.005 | 25.1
